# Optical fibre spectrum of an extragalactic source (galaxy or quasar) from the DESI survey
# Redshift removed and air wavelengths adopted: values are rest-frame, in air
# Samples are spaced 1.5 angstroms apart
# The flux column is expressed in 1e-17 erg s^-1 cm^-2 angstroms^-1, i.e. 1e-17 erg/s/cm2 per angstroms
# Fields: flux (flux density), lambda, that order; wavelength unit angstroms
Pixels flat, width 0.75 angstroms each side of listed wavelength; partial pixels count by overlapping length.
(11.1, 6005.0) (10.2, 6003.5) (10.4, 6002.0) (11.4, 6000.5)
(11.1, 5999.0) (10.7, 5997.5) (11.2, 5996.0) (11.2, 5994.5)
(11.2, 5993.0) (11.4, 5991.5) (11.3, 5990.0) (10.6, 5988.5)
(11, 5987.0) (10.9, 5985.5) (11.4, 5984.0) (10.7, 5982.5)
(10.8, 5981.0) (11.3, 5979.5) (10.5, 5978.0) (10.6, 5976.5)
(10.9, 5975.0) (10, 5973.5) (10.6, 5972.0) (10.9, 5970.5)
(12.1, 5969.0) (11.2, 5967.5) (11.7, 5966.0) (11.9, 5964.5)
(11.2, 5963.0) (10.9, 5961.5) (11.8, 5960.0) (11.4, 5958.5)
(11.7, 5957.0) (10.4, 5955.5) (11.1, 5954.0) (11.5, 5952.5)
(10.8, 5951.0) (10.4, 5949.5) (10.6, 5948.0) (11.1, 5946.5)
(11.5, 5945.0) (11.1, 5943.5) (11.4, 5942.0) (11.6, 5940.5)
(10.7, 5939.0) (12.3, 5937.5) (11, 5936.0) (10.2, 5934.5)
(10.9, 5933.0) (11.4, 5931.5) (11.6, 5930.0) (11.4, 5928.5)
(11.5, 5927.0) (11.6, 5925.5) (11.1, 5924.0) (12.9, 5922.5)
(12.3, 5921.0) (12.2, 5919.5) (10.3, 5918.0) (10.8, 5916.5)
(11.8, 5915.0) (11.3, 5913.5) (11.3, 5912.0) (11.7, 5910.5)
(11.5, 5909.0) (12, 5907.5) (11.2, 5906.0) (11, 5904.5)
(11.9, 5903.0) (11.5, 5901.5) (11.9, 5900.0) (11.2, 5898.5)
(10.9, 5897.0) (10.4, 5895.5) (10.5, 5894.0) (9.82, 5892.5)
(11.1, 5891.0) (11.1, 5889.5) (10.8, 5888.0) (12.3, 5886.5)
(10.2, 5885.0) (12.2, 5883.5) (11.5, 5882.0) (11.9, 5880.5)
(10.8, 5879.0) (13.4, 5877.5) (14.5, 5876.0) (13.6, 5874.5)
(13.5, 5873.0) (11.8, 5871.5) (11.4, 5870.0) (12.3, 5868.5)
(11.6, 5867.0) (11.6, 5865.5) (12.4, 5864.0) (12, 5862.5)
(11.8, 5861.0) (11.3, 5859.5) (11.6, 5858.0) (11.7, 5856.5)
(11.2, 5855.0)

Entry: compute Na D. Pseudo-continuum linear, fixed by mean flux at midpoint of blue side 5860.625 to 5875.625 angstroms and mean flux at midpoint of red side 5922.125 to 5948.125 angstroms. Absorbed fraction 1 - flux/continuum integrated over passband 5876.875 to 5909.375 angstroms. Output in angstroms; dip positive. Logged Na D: 1.6 angstroms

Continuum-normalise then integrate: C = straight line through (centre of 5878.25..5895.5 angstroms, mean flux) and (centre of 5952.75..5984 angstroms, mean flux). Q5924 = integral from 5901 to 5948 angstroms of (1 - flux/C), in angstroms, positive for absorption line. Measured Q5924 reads -1.4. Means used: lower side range 11.1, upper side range 11.1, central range 11.4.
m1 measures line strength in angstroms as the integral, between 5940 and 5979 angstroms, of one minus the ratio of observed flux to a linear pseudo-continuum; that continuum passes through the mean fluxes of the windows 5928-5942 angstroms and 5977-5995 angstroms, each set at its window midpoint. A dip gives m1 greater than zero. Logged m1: 0.1 angstroms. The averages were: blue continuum 11.2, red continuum 11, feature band 11.1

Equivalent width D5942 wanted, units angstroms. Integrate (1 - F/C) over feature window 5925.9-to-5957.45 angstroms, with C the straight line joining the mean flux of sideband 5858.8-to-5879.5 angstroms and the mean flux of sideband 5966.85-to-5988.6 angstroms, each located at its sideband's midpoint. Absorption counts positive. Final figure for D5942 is 0.61 angstroms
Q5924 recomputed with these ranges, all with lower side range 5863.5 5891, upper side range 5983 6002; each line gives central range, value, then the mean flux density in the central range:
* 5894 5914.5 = 0.8 angstroms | 11.3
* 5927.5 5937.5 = 0.3 angstroms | 11.2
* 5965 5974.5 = 0.1 angstroms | 11.1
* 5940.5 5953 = 0.4 angstroms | 11.1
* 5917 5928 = 0.0 angstroms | 11.7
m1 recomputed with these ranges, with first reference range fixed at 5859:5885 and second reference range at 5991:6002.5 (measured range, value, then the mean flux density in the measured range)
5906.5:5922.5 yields 0.29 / 11.6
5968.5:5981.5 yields 0.51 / 10.8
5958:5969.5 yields -0.15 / 11.5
